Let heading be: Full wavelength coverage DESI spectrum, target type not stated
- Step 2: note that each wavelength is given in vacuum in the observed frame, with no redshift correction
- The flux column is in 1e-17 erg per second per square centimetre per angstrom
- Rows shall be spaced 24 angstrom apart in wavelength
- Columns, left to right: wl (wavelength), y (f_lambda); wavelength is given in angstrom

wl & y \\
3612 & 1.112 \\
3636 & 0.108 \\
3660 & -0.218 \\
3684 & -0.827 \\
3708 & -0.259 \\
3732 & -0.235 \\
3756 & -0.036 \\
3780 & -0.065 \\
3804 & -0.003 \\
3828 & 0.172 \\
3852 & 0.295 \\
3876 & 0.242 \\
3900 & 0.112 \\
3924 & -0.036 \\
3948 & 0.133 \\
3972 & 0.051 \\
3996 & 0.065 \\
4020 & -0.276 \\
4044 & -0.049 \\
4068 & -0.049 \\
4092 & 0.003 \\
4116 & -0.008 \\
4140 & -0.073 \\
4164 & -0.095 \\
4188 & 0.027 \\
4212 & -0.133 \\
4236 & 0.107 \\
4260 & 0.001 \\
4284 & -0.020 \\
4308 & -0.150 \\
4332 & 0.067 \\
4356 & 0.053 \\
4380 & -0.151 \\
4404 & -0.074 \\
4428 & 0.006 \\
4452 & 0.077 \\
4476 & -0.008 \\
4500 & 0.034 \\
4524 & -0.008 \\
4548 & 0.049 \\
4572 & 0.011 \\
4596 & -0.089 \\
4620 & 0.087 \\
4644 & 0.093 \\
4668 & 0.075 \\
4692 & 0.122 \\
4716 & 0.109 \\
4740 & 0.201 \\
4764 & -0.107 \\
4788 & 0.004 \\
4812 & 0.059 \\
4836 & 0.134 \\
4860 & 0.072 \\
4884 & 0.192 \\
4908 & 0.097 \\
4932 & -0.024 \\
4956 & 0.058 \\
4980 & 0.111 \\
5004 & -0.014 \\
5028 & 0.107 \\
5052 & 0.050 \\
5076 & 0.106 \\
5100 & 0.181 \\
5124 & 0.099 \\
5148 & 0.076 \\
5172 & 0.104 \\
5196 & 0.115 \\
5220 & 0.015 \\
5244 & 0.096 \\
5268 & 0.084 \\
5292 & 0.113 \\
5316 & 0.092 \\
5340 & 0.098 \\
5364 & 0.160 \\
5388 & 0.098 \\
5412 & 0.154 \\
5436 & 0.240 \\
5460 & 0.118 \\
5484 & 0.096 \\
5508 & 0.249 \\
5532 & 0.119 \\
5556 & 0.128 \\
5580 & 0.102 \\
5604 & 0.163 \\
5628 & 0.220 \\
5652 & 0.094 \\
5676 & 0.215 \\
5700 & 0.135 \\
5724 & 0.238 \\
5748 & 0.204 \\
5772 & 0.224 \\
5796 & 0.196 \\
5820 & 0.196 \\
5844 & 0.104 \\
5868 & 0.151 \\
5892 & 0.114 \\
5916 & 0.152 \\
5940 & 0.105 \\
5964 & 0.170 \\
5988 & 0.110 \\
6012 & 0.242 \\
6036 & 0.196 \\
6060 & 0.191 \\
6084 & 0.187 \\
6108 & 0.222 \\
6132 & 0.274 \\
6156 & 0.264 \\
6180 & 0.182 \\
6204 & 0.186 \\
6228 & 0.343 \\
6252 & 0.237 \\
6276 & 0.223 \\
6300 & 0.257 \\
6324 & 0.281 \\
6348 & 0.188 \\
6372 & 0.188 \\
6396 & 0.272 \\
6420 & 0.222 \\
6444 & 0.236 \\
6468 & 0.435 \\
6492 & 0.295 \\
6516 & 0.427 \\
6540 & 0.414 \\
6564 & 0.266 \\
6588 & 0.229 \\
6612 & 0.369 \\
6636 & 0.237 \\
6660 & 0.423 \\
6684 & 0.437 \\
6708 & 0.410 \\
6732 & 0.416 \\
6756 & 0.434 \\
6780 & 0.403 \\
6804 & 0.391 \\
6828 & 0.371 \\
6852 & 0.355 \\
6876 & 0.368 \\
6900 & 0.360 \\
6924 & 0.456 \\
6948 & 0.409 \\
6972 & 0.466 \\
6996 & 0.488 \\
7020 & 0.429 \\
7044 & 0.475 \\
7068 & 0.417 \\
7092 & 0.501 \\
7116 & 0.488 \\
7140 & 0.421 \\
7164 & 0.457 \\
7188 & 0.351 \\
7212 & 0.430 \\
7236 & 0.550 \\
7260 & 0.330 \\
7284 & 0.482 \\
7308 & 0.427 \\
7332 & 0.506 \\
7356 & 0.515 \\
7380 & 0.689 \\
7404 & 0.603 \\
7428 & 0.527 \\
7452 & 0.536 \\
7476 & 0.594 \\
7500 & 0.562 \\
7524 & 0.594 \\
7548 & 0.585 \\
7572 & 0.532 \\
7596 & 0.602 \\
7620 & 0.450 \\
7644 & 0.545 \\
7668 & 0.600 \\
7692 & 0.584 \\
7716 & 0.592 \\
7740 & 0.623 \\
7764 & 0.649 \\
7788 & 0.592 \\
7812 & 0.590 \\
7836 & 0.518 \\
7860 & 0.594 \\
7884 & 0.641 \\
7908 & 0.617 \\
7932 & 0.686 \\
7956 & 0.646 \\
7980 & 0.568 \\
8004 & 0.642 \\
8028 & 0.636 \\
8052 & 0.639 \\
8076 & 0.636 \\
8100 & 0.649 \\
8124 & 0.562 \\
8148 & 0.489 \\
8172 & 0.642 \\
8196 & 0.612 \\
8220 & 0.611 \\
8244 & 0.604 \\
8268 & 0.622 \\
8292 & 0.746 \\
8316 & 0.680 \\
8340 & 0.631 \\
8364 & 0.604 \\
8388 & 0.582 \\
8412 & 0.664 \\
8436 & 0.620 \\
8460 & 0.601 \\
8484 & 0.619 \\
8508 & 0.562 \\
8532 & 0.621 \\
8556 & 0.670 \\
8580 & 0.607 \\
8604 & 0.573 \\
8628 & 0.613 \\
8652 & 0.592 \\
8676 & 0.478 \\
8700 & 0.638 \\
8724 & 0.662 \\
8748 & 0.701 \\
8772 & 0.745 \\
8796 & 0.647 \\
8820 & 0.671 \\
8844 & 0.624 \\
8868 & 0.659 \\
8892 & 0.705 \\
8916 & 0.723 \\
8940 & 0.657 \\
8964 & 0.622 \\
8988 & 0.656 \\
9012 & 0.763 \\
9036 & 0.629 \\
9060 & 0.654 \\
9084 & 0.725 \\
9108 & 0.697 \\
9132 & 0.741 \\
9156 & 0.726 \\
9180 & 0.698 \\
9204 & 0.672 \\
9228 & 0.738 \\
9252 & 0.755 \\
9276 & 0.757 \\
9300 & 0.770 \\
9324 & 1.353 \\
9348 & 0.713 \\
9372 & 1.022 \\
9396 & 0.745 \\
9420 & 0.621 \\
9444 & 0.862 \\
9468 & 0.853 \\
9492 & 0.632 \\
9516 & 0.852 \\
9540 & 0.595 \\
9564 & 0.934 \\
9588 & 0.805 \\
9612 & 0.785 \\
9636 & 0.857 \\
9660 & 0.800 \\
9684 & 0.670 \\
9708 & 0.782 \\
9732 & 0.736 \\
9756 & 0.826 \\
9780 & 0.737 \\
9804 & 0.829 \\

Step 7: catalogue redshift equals 0.672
